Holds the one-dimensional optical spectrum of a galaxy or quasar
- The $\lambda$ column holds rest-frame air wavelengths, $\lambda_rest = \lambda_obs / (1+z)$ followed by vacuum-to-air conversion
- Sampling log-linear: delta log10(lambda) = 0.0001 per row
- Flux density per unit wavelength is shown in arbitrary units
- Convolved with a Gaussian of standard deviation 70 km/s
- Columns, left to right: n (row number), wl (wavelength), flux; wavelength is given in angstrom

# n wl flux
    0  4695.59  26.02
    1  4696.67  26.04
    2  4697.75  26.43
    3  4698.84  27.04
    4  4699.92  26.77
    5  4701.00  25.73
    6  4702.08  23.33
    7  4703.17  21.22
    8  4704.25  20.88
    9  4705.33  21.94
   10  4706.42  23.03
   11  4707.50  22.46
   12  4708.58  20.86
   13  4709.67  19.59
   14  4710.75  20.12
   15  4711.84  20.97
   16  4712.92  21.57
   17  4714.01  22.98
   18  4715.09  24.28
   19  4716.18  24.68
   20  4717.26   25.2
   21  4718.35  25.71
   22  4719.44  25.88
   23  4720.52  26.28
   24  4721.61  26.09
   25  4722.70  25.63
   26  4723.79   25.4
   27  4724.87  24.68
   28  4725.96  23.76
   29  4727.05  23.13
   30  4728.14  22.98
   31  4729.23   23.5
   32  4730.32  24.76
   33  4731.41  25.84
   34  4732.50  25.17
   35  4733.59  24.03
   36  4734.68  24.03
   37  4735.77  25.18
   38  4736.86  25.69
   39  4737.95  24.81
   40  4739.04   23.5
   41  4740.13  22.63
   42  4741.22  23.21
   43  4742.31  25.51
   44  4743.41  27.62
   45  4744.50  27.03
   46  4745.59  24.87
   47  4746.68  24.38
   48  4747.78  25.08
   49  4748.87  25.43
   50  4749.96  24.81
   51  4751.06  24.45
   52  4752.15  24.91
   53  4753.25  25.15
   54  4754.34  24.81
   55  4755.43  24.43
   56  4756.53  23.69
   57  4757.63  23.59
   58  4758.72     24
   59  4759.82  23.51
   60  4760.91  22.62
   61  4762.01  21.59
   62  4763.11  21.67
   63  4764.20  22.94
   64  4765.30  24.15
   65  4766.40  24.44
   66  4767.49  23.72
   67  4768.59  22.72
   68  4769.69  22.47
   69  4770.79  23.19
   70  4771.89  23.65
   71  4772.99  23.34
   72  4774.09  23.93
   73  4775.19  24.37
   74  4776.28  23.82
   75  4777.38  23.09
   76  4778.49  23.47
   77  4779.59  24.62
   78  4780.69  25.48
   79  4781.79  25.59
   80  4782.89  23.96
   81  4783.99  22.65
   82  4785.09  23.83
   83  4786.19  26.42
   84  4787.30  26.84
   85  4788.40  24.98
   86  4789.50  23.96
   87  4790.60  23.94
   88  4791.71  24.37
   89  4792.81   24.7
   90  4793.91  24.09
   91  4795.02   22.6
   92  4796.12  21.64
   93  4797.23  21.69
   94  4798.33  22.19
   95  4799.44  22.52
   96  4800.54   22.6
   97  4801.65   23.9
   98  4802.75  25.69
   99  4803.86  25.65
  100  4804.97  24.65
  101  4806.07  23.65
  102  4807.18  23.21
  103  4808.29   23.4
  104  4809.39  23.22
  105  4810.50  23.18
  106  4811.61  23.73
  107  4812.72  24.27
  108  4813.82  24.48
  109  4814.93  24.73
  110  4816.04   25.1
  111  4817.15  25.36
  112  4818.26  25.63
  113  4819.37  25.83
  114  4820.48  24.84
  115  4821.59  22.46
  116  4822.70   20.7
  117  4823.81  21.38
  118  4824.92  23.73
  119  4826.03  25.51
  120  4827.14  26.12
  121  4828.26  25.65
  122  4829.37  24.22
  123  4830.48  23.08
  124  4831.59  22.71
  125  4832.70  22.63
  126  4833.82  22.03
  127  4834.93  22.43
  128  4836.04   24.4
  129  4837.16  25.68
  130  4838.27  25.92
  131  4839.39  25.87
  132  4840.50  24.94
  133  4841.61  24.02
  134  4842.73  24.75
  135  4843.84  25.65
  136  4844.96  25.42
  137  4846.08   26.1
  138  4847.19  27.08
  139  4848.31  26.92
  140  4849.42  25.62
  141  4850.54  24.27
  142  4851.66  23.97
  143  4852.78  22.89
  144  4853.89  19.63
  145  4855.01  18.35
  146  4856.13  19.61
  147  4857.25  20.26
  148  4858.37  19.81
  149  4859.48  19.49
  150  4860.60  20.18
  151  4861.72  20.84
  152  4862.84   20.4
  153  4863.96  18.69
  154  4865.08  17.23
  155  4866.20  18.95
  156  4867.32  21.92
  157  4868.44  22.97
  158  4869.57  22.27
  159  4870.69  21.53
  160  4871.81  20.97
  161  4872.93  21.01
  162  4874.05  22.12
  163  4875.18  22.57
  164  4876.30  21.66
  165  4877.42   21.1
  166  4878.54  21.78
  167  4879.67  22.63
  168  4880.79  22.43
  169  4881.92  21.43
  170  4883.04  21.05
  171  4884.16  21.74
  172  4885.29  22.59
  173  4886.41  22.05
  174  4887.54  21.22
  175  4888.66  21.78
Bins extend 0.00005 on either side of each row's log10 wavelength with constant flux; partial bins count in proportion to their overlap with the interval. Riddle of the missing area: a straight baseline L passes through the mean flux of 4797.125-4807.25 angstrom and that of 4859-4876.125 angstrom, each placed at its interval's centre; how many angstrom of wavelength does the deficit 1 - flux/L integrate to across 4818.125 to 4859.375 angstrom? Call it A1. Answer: -3.1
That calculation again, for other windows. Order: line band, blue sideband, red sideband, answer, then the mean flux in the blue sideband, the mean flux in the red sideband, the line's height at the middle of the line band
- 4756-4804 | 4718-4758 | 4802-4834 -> 1.4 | 24.8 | 24.1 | 24.4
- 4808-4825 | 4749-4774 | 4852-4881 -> -1.3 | 23.7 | 20.8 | 22.2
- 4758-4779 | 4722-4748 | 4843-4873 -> 0.6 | 24.7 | 22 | 23.9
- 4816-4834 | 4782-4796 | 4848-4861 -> -0.8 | 24.3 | 21.7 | 22.9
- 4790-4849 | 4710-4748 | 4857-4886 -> -5.0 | 24.4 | 21.1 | 22.3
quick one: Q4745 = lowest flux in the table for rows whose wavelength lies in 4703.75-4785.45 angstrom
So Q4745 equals 19.59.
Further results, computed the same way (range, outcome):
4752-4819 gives 21.59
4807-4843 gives 20.7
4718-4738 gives 22.98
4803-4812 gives 23.18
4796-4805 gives 21.64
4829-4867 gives 17.23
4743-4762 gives 22.62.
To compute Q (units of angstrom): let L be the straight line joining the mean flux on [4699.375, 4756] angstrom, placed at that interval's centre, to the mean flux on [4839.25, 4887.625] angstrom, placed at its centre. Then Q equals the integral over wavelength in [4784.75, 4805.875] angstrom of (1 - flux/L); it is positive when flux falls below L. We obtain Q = -0.8 angstrom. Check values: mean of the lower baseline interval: 24.2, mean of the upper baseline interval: 22.2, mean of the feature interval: 24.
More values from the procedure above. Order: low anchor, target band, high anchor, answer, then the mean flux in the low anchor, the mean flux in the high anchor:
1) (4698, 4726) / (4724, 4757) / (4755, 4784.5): -1.4 angstrom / 23.7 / 23.6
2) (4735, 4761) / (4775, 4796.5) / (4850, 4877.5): -0.7 angstrom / 24.7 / 20.9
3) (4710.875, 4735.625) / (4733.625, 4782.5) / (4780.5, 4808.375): 0.0 angstrom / 24.3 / 24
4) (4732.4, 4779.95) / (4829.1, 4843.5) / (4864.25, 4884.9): -1.2 angstrom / 24.1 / 21.4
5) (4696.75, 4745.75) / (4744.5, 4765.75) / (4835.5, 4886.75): -0.3 angstrom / 24.1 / 22.4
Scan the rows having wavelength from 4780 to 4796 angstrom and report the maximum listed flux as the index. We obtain 26.84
